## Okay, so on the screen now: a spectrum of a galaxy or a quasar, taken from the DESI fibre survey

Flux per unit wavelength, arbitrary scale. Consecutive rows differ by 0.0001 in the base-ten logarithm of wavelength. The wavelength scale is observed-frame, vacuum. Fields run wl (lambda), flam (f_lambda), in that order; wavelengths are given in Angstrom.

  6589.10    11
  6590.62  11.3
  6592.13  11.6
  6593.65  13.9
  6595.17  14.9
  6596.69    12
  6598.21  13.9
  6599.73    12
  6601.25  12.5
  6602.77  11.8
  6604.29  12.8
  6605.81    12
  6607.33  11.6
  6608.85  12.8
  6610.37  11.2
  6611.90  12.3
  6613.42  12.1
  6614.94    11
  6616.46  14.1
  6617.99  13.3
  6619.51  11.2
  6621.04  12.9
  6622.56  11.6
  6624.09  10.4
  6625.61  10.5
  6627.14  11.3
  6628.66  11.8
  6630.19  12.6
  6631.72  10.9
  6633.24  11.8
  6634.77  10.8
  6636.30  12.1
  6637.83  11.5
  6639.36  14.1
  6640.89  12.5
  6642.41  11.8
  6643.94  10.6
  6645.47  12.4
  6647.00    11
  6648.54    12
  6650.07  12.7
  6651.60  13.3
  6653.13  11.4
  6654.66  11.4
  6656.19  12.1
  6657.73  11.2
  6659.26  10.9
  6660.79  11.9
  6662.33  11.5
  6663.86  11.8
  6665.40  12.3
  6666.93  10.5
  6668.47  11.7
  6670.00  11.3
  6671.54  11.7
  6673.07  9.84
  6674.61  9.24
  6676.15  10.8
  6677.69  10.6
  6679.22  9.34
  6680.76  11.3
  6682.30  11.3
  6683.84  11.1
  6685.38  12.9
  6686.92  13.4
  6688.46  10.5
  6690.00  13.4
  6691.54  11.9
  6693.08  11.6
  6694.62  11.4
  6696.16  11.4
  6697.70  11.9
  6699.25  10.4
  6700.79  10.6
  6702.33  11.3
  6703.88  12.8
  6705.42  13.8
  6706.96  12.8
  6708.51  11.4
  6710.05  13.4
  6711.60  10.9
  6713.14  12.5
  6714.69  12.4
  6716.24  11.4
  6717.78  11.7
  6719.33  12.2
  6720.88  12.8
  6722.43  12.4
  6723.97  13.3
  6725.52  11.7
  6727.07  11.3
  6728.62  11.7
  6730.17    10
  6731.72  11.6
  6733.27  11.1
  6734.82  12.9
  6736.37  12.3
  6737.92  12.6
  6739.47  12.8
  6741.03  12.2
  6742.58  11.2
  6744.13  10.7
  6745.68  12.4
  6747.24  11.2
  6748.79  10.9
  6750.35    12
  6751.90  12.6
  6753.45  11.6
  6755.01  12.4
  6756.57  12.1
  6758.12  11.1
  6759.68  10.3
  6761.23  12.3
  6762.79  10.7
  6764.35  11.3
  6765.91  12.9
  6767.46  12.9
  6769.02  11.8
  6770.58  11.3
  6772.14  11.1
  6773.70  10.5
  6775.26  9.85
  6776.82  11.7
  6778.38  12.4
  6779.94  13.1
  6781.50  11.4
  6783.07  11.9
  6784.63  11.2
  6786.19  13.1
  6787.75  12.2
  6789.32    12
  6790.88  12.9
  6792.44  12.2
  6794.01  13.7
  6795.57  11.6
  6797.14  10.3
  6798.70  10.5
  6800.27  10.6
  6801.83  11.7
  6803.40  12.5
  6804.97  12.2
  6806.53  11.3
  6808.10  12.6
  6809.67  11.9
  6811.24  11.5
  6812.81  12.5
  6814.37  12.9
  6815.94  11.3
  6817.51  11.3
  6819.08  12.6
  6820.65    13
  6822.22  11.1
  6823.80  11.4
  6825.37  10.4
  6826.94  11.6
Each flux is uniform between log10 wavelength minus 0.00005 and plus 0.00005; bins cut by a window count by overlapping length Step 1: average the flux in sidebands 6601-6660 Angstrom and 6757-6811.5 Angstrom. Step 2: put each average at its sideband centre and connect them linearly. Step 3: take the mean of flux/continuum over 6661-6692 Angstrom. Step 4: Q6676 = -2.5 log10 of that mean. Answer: 0.05 mag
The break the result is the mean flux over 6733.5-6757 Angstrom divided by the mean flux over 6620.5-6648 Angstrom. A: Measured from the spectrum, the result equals 1.0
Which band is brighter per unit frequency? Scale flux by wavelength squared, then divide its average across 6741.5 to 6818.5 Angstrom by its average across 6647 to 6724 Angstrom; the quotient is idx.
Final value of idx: 1.0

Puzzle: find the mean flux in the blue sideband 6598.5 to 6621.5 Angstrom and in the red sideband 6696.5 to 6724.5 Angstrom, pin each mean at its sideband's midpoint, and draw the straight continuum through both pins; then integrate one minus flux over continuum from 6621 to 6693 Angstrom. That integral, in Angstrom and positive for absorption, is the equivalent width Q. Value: 3.7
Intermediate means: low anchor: 12.3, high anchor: 12.1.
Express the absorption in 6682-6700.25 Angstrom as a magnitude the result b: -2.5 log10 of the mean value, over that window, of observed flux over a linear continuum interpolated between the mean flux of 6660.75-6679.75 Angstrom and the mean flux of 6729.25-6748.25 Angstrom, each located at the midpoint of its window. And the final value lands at -0.05 mag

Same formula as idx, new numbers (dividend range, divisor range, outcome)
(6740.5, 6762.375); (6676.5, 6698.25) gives 1.02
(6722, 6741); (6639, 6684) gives 1.07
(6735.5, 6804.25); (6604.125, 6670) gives 1.03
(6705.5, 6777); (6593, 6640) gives 1.01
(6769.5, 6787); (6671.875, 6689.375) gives 1.09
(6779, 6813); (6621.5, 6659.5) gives 1.07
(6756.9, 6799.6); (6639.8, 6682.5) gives 1.06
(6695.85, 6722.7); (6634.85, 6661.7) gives 1.03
